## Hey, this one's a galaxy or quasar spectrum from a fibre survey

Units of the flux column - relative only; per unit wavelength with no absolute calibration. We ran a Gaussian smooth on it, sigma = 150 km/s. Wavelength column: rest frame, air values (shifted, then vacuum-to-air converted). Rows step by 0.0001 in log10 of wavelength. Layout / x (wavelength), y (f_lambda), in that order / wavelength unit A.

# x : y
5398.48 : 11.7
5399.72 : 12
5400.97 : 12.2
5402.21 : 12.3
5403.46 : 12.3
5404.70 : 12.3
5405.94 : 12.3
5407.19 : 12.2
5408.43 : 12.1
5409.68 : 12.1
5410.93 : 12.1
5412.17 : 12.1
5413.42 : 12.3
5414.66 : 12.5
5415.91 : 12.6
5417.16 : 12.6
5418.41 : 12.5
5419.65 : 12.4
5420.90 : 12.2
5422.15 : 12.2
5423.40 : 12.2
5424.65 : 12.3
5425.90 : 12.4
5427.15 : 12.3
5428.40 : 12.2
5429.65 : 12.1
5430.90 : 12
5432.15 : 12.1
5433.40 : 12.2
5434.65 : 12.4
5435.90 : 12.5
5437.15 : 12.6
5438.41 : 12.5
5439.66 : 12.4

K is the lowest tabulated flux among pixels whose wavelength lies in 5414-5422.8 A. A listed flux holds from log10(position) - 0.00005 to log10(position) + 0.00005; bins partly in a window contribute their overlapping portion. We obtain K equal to 12.2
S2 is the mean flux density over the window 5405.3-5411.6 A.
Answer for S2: 12.2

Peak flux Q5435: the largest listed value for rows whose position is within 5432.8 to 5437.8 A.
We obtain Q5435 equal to 12.6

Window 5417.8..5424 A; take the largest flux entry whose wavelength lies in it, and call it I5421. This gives 12.5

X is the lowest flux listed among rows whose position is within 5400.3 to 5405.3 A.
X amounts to 12.2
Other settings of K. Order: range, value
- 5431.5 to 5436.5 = 12.1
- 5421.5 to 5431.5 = 12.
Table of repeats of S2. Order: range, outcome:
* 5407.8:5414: 12.1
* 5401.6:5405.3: 12.3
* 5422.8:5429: 12.3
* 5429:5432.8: 12.1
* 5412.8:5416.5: 12.5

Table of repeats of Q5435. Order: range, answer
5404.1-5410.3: 12.3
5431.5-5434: 12.2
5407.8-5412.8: 12.1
